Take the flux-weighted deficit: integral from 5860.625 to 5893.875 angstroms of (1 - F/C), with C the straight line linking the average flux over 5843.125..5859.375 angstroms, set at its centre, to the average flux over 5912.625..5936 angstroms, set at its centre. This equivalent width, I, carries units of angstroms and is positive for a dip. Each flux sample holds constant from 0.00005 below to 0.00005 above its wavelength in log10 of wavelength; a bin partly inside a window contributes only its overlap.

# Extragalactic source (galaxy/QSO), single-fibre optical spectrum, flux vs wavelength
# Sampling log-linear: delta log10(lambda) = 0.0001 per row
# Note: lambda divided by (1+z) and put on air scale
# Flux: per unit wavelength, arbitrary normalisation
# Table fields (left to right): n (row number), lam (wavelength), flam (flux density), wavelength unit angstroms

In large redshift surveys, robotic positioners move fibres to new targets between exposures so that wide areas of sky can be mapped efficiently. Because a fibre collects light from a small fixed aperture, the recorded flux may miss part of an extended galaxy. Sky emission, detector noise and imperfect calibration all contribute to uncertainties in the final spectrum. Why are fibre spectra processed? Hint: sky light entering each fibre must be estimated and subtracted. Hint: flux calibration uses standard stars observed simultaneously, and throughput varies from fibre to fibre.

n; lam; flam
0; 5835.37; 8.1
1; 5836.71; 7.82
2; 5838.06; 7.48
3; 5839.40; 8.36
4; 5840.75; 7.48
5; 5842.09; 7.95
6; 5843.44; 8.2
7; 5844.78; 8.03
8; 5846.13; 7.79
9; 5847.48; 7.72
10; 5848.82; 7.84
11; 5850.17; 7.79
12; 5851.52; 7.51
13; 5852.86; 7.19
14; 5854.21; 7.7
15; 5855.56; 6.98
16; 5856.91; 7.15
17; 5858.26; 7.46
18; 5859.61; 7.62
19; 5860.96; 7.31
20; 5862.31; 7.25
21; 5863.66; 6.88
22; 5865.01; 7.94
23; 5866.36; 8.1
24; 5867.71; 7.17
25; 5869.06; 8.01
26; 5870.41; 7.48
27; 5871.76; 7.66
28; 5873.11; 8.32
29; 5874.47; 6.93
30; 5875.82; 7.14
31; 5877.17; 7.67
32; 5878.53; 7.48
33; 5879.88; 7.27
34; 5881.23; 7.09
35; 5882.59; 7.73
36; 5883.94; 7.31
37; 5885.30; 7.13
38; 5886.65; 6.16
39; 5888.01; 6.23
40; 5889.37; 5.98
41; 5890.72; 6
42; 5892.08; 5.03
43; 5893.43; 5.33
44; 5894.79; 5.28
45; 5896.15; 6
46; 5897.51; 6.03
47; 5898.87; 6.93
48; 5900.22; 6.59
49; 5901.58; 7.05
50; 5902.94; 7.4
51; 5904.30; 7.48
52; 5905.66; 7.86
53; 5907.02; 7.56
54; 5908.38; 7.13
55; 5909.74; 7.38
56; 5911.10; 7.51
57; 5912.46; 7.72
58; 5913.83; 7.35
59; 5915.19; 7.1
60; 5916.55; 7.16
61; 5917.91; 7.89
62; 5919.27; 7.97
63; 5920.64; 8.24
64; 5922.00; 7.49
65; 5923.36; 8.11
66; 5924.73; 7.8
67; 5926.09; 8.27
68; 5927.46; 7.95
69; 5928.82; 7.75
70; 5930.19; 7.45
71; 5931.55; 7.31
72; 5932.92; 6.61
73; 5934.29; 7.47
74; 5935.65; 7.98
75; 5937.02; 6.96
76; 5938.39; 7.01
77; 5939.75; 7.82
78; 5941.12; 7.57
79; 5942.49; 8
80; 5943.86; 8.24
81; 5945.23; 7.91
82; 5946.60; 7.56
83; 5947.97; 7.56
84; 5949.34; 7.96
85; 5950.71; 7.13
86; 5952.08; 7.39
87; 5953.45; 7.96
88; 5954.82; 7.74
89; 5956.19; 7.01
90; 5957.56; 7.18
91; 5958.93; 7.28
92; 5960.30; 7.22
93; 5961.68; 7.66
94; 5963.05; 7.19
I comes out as 2.4 angstroms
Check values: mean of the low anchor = 7.6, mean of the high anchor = 7.64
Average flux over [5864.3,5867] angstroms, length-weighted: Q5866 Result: 8.01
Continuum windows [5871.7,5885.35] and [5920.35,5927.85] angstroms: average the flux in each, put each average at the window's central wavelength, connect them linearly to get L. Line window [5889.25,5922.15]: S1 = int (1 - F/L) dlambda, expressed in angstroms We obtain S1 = 3.4 angstroms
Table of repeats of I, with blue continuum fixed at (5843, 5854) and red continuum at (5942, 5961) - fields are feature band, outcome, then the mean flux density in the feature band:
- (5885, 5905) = 3.6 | 6.3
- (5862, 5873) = 0.2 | 7.62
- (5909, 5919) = 0.2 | 7.47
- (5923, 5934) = 0.0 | 7.63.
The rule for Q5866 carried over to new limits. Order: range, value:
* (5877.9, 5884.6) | 7.38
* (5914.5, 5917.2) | 7.14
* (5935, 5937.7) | 7.46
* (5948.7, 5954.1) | 7.61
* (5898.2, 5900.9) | 6.78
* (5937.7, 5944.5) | 7.72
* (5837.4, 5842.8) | 7.82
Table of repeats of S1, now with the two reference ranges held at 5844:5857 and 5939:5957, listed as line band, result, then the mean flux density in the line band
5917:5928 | -0.4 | 7.95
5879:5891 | 1.3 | 6.81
